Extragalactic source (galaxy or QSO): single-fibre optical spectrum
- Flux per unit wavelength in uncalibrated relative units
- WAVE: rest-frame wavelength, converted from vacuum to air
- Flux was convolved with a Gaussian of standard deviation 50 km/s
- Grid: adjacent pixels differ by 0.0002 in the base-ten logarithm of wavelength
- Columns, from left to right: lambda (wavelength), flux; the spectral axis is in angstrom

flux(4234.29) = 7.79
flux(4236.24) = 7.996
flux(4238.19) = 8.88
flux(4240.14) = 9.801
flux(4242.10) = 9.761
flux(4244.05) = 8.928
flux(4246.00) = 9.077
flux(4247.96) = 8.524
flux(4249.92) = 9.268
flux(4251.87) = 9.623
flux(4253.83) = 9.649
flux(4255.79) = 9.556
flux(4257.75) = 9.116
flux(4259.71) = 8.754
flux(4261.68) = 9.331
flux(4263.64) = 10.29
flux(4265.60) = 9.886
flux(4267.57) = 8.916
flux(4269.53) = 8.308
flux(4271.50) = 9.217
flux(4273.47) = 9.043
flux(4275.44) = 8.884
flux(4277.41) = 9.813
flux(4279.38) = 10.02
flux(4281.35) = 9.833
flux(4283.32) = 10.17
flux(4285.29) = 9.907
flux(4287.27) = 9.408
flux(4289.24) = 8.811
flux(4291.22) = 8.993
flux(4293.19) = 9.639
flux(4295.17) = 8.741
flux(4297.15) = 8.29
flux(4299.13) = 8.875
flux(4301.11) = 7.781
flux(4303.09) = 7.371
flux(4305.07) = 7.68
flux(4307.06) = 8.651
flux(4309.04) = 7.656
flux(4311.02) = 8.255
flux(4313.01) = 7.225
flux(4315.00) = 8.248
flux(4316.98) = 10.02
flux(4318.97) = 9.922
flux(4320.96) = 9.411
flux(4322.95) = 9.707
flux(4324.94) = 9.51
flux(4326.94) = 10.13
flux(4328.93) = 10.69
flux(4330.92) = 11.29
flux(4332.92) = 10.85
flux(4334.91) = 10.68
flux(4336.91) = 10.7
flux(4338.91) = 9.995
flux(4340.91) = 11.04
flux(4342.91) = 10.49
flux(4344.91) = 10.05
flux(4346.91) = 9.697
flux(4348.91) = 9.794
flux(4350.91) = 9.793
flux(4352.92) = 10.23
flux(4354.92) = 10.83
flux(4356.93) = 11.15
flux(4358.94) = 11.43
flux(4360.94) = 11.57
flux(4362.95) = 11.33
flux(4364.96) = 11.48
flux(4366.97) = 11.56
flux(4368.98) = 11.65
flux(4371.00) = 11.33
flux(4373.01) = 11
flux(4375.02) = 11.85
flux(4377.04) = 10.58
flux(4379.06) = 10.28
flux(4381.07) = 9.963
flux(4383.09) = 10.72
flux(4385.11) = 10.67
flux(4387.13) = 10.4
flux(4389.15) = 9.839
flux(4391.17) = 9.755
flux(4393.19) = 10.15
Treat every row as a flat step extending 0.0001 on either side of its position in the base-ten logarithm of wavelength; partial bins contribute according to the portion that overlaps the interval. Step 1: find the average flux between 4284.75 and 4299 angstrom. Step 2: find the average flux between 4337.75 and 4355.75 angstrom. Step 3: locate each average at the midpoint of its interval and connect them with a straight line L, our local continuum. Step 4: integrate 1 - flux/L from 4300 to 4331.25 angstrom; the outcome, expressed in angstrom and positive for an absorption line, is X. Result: 2.2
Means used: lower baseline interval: 9.07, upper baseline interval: 10.2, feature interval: 8.93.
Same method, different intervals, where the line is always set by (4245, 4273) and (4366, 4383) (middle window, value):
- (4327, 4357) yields 0.16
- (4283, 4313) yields 3.75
